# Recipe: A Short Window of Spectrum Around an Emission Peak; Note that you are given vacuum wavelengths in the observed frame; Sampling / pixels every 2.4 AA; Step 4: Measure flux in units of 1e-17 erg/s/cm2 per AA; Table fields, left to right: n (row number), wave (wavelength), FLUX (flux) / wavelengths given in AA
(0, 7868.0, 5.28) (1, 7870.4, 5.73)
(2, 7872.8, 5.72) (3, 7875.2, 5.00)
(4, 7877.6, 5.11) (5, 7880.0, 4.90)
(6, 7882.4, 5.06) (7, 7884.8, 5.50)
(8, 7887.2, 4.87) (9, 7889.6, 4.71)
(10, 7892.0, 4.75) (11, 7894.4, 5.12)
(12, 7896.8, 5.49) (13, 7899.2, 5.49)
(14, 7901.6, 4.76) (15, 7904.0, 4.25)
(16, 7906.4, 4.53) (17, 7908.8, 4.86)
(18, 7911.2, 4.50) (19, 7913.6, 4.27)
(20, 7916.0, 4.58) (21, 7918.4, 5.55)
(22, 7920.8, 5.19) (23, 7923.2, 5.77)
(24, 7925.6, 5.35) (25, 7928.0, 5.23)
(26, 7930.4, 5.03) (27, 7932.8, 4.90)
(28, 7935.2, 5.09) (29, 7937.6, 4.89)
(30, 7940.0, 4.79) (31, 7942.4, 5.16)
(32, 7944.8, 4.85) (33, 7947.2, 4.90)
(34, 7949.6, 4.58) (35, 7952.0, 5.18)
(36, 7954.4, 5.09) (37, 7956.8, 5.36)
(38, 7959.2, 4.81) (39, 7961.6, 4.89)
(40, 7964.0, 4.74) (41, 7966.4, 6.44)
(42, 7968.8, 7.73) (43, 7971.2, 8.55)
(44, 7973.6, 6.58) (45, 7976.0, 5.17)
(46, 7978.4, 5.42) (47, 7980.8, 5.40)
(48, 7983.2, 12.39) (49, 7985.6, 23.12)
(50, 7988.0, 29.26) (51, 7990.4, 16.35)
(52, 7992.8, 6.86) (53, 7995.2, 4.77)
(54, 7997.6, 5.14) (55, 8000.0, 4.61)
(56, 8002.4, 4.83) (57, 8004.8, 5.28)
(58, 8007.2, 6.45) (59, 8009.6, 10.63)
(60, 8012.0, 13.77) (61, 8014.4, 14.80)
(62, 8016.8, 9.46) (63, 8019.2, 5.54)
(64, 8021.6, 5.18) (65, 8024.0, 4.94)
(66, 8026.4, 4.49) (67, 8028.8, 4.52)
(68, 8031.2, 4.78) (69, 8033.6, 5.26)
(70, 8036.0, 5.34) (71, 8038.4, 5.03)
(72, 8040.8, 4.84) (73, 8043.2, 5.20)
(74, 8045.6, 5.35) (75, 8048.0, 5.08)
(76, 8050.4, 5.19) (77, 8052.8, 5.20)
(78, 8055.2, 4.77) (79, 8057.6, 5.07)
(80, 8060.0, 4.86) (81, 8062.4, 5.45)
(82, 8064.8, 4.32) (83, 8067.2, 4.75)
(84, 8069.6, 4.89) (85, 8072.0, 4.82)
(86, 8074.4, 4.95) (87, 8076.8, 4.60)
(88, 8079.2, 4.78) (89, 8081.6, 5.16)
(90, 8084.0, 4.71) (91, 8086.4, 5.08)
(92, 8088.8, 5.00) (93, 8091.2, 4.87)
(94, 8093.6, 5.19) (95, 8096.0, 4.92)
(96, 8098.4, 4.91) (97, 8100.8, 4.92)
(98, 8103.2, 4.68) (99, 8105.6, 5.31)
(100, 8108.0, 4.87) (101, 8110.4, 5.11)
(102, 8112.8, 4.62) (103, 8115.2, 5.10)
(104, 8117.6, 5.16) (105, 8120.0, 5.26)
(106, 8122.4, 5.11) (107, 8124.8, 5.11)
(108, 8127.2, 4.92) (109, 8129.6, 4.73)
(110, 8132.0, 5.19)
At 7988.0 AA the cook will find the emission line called H-alpha 6563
